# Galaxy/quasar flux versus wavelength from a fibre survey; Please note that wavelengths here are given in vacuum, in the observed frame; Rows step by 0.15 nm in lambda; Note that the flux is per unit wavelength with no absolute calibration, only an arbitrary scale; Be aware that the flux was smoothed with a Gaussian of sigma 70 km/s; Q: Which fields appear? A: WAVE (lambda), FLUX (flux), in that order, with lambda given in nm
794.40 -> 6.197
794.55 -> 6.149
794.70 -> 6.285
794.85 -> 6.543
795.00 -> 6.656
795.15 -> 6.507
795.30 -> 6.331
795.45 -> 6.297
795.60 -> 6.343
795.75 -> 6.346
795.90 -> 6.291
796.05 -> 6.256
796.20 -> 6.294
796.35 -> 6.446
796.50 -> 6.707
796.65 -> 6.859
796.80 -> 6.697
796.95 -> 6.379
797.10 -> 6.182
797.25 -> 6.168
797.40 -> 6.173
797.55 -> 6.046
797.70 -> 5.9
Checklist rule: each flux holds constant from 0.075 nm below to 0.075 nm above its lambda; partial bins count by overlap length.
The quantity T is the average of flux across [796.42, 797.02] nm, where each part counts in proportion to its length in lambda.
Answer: 6.66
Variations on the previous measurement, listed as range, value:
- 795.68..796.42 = 6.33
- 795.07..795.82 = 6.37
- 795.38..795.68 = 6.32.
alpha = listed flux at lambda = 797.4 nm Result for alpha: 6.173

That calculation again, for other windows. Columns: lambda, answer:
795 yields 6.656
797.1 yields 6.182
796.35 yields 6.446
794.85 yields 6.543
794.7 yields 6.285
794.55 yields 6.149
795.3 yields 6.331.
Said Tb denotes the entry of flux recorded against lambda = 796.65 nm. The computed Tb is 6.859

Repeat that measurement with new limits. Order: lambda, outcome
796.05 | 6.256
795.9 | 6.291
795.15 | 6.507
